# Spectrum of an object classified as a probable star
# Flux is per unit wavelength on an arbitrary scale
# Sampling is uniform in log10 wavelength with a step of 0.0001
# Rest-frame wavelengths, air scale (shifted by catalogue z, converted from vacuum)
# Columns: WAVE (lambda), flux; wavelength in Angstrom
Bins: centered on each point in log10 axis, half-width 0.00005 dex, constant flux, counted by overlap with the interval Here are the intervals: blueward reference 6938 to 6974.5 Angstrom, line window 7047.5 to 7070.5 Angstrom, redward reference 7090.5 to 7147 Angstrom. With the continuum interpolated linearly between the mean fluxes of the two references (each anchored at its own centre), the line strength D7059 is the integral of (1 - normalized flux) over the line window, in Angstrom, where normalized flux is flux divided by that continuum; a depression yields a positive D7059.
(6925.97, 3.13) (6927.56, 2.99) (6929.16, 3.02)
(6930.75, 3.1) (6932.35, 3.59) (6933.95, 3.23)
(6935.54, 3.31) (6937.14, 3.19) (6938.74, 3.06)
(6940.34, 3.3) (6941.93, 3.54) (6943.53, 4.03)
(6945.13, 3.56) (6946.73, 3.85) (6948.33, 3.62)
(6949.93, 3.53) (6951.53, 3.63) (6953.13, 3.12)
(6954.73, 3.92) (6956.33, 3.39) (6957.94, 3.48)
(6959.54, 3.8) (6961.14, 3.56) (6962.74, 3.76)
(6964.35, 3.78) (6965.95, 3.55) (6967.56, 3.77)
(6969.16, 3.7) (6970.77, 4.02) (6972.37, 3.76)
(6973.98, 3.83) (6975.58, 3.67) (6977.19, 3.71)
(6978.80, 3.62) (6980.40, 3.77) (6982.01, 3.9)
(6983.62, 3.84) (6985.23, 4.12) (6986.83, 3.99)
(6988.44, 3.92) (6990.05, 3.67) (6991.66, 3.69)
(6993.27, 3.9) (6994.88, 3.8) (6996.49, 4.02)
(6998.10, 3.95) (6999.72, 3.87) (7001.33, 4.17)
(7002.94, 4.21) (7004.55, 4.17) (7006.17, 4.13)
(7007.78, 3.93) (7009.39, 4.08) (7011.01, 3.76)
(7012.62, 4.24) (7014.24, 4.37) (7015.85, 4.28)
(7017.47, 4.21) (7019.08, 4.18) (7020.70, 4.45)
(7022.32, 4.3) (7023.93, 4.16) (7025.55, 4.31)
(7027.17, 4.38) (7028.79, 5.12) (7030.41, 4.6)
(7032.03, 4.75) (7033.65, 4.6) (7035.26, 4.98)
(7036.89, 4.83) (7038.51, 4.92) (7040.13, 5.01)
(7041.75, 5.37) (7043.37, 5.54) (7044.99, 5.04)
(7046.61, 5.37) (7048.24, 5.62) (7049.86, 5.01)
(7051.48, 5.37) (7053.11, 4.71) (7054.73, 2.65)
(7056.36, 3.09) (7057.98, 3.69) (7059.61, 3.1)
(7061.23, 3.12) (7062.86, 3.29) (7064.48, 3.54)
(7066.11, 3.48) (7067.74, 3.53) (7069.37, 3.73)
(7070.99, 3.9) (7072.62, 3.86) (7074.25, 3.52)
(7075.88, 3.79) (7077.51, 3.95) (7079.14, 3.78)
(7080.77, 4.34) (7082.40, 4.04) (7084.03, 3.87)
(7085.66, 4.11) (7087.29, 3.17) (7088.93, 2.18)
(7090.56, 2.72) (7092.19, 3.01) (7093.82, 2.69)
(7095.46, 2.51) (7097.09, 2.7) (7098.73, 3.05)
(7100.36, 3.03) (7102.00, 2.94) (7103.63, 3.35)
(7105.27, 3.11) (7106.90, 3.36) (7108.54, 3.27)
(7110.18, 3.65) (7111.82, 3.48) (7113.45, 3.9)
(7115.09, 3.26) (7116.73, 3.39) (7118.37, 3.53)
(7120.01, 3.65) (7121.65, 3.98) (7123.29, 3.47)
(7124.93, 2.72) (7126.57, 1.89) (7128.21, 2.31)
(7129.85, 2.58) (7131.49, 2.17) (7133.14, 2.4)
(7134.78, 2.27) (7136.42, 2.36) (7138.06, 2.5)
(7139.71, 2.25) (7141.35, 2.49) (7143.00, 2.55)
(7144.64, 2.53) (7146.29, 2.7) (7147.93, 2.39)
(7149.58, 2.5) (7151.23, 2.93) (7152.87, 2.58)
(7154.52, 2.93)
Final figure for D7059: -4.8 Angstrom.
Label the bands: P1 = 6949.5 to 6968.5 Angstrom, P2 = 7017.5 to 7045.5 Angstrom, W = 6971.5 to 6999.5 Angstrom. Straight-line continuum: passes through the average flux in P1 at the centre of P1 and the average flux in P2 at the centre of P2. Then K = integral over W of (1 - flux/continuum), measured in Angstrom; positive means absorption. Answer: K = 1.3 Angstrom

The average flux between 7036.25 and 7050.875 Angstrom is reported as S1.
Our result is 5.2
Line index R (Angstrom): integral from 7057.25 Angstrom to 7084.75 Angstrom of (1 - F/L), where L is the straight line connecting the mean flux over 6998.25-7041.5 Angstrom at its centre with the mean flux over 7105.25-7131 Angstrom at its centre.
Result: 0.7 Angstrom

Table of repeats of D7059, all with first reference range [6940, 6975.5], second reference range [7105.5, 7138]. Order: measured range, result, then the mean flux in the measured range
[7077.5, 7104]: -0.77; 3.24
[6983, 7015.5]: -4.60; 4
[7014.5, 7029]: -3.96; 4.35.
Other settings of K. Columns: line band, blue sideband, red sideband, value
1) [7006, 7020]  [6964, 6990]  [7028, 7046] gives 1.2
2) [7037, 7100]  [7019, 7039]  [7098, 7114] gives 1.7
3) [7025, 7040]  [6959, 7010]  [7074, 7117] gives -4.6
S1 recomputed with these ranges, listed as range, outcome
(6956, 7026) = 3.93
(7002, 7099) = 4.04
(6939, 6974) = 3.65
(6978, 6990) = 3.87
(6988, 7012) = 3.95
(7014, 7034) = 4.44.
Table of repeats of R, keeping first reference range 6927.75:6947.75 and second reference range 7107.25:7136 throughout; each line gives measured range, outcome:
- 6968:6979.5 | -1.52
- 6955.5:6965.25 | -0.82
